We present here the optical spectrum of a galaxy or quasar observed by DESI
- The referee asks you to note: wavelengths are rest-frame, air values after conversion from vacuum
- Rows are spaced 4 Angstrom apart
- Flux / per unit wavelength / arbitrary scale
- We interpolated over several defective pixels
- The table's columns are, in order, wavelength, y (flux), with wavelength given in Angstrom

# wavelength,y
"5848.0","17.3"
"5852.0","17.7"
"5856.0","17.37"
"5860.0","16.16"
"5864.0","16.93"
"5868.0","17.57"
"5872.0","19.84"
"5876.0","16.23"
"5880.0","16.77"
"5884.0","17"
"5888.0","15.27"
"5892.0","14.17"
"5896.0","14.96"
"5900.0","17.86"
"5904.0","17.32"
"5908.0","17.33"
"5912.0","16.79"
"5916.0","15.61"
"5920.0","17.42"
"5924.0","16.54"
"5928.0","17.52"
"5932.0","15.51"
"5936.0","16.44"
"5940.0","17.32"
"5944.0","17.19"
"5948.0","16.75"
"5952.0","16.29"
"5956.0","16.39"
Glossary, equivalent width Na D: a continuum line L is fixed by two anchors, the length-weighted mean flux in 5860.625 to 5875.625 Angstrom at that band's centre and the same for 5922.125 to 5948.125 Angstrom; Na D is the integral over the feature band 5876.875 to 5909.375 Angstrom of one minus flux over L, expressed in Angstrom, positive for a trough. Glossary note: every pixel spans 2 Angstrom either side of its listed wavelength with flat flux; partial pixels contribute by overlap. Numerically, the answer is 2.0 Angstrom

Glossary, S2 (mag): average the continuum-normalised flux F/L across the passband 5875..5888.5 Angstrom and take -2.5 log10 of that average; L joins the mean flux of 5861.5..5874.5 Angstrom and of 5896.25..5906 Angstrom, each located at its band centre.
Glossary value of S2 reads 0.075 mag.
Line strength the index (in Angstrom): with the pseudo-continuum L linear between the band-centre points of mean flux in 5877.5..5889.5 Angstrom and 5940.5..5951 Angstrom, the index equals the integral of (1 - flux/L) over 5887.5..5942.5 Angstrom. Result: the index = 0.7 Angstrom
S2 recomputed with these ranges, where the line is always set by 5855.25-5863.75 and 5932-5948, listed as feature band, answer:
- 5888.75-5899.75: 0.11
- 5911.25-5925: 0.01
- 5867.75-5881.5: -0.06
